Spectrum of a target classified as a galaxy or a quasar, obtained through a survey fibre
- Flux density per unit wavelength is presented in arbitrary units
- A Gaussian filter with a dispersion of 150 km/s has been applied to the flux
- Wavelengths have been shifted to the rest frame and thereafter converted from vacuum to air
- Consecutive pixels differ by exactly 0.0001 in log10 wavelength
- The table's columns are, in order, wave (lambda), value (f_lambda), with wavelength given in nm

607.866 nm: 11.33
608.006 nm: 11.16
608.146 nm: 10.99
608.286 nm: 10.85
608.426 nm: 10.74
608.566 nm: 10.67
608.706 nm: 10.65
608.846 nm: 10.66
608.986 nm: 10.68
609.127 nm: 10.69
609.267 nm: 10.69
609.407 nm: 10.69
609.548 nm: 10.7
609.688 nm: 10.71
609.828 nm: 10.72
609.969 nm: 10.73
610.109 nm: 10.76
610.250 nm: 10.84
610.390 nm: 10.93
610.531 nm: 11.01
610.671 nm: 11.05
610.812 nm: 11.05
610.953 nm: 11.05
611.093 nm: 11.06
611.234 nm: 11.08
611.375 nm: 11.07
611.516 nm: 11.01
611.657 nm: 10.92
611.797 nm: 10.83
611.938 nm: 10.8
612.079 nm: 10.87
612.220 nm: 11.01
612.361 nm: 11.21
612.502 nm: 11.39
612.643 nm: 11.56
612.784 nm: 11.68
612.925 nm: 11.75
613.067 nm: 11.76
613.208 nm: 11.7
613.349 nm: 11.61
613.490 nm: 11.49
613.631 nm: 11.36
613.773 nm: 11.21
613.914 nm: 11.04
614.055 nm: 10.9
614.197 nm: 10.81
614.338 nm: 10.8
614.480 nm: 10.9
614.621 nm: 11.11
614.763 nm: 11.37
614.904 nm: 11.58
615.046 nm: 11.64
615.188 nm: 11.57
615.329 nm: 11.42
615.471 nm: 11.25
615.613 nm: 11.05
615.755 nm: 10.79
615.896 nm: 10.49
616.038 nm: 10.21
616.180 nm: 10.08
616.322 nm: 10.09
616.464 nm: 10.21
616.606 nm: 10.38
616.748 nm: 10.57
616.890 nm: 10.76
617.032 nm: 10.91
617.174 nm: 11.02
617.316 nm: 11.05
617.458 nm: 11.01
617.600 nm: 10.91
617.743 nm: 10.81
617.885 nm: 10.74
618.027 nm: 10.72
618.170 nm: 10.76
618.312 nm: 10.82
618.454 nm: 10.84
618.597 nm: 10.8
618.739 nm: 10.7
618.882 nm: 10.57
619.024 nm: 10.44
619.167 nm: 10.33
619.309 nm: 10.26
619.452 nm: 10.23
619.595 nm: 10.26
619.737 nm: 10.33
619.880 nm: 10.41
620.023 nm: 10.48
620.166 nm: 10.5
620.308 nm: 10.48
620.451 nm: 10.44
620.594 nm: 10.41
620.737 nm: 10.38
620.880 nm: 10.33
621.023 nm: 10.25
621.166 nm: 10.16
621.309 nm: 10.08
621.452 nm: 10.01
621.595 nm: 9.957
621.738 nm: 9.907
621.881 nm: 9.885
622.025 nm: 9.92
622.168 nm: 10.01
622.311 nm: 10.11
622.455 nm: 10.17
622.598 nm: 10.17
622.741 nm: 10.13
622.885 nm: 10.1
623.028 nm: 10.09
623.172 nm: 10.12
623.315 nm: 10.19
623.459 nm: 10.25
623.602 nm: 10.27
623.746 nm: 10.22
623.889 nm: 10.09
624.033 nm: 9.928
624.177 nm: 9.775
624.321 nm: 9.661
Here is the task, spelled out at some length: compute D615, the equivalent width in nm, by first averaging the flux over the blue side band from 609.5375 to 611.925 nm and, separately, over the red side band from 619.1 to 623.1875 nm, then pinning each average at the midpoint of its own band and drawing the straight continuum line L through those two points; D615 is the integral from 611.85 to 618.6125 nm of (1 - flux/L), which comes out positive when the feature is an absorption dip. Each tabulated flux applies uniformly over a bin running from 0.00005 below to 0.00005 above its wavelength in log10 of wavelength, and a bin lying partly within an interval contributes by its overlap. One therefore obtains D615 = -0.259 nm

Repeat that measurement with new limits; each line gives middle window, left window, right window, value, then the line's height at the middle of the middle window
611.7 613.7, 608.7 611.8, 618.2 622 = -0.12 nm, 10.7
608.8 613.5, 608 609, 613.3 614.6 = -0.04 nm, 11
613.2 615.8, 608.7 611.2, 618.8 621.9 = -0.16 nm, 10.6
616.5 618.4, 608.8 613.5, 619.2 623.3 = -0.05 nm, 10.5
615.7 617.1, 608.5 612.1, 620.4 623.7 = 0.00 nm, 10.5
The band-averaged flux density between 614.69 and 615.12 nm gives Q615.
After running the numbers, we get 11.5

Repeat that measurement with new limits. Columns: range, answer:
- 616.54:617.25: 10.7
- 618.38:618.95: 10.7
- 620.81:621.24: 10.2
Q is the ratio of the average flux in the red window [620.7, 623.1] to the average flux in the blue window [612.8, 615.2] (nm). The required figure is 0.89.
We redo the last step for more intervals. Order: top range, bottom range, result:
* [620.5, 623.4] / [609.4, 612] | 0.93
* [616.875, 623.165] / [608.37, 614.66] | 0.94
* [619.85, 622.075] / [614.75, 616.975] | 0.94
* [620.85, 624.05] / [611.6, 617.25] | 0.91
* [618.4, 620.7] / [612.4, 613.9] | 0.91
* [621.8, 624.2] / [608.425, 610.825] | 0.94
